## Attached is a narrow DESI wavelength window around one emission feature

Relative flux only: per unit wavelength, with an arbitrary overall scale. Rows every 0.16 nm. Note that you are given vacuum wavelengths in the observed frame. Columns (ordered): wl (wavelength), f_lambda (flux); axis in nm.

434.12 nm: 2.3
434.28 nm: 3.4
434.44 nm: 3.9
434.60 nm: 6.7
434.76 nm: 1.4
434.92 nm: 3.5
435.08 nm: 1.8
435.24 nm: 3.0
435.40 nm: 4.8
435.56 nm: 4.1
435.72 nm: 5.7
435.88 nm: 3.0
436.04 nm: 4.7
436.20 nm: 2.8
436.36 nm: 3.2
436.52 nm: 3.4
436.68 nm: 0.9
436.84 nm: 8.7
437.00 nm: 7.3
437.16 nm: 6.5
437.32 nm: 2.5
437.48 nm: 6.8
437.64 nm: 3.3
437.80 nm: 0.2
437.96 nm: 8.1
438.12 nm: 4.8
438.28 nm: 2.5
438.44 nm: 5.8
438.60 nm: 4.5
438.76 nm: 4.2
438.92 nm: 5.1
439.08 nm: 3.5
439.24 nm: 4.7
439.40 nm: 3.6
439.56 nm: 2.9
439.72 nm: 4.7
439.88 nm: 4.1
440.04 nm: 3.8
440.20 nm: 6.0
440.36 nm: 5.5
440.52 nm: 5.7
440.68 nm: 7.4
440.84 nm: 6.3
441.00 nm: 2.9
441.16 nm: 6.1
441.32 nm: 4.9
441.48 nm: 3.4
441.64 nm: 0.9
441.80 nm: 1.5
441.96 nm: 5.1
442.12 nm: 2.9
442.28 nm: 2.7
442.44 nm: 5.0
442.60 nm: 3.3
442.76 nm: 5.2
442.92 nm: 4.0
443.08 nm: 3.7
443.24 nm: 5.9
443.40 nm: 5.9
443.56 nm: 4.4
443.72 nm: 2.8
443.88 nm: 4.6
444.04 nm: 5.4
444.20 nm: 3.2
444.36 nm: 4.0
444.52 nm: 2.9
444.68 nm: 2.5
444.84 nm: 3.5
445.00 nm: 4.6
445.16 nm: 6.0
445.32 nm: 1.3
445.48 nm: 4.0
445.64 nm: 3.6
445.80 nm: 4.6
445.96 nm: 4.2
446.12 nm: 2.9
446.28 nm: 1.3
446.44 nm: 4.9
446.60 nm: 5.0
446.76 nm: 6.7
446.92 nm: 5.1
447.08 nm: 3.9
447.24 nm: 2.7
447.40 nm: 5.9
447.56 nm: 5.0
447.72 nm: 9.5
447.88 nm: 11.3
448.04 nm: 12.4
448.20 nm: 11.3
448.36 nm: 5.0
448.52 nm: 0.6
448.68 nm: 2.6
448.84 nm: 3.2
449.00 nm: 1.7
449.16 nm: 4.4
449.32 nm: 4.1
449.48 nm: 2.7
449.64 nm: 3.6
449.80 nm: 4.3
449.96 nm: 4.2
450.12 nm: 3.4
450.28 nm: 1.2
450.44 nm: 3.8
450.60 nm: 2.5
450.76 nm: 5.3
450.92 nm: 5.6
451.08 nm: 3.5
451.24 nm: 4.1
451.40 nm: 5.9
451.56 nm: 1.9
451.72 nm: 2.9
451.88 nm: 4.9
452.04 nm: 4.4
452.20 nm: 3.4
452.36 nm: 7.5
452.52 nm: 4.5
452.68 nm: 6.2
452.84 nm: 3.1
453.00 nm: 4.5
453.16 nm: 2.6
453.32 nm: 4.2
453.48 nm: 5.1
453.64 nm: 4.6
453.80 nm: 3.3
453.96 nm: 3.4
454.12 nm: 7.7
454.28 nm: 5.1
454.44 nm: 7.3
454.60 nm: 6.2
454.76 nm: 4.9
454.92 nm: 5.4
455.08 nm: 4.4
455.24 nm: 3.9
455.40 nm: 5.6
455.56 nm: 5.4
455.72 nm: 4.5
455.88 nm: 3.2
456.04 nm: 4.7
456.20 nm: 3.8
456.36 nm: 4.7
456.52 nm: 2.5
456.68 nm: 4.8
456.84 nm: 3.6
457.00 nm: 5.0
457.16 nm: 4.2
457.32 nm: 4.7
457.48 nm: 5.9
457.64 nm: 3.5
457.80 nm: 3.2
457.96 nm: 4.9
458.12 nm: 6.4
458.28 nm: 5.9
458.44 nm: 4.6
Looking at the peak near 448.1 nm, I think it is [O II]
